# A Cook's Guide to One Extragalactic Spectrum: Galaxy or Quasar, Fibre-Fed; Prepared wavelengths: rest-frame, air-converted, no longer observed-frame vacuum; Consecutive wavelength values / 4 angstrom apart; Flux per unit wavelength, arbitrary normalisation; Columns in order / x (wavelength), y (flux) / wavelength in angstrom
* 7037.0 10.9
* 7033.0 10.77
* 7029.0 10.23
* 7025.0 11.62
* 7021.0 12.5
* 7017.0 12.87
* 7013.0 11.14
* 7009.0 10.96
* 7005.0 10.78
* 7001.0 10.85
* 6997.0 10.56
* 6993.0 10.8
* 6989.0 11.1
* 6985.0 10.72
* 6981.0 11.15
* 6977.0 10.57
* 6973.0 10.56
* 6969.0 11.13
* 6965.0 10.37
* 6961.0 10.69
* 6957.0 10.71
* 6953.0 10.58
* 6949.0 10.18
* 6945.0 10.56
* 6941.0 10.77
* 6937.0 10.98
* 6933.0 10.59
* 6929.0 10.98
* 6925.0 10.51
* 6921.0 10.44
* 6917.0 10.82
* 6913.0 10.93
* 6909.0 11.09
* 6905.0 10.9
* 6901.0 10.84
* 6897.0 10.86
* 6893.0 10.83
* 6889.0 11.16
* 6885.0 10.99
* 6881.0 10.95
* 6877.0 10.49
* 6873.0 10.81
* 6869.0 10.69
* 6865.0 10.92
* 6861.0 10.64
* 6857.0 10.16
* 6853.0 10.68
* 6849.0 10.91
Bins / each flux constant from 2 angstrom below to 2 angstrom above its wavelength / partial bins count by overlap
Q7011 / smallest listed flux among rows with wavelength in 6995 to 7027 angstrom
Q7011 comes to 10.56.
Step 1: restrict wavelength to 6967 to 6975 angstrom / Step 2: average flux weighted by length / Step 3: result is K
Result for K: 10.8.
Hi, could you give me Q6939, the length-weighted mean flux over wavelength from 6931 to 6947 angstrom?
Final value 10.7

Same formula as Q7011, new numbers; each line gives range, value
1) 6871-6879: 10.49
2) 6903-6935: 10.44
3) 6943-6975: 10.18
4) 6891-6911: 10.83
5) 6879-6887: 10.95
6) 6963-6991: 10.37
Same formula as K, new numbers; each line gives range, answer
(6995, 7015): 10.9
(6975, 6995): 10.9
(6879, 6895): 11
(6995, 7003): 10.7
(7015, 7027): 12.3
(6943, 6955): 10.4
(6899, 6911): 10.9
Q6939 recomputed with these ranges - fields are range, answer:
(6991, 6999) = 10.7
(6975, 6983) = 10.9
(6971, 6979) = 10.6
